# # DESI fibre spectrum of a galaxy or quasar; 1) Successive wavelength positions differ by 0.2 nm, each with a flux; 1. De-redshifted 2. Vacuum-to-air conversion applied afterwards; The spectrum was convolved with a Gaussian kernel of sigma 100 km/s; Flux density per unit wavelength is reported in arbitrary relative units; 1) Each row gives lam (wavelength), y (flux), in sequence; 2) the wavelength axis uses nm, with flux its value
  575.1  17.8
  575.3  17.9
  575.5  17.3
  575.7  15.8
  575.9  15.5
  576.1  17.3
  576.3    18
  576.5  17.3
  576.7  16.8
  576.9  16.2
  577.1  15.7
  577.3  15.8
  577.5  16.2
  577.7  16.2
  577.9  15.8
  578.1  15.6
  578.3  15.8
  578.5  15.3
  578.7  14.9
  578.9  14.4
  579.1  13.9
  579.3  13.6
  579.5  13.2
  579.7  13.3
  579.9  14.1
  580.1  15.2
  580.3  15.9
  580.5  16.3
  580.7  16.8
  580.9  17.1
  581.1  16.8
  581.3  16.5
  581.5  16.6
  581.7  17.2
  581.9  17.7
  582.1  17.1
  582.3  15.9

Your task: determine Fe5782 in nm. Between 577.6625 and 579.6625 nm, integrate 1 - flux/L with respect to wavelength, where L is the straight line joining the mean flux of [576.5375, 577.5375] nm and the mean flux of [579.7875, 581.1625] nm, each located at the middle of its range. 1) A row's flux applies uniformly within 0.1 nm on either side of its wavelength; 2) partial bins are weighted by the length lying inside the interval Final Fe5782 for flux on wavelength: 0.16 nm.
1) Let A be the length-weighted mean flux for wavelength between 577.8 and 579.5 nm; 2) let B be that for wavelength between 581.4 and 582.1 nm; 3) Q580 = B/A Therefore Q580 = 1.2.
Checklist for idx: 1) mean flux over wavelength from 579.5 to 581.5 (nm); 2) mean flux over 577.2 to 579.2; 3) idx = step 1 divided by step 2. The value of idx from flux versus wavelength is 1.0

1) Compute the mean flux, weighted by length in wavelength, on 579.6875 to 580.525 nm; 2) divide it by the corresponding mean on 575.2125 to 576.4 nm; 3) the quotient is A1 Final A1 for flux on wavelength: 0.9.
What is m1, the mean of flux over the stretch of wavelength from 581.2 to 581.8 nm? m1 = 16.8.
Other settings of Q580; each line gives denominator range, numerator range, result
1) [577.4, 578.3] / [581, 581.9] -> 1.06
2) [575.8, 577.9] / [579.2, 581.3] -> 0.93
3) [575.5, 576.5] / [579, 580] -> 0.81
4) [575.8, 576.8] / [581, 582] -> 1.00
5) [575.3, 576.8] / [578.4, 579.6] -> 0.84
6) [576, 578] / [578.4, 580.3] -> 0.87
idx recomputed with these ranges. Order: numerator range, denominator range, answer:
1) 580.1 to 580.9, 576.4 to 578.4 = 1.01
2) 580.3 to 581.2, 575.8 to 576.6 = 0.98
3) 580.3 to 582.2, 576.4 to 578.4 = 1.04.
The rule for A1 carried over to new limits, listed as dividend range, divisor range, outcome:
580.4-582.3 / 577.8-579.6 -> 1.14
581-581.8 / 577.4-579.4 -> 1.11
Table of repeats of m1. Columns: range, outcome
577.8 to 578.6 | 15.6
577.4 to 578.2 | 16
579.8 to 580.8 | 15.7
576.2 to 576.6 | 17.6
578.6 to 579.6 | 14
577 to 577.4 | 15.8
